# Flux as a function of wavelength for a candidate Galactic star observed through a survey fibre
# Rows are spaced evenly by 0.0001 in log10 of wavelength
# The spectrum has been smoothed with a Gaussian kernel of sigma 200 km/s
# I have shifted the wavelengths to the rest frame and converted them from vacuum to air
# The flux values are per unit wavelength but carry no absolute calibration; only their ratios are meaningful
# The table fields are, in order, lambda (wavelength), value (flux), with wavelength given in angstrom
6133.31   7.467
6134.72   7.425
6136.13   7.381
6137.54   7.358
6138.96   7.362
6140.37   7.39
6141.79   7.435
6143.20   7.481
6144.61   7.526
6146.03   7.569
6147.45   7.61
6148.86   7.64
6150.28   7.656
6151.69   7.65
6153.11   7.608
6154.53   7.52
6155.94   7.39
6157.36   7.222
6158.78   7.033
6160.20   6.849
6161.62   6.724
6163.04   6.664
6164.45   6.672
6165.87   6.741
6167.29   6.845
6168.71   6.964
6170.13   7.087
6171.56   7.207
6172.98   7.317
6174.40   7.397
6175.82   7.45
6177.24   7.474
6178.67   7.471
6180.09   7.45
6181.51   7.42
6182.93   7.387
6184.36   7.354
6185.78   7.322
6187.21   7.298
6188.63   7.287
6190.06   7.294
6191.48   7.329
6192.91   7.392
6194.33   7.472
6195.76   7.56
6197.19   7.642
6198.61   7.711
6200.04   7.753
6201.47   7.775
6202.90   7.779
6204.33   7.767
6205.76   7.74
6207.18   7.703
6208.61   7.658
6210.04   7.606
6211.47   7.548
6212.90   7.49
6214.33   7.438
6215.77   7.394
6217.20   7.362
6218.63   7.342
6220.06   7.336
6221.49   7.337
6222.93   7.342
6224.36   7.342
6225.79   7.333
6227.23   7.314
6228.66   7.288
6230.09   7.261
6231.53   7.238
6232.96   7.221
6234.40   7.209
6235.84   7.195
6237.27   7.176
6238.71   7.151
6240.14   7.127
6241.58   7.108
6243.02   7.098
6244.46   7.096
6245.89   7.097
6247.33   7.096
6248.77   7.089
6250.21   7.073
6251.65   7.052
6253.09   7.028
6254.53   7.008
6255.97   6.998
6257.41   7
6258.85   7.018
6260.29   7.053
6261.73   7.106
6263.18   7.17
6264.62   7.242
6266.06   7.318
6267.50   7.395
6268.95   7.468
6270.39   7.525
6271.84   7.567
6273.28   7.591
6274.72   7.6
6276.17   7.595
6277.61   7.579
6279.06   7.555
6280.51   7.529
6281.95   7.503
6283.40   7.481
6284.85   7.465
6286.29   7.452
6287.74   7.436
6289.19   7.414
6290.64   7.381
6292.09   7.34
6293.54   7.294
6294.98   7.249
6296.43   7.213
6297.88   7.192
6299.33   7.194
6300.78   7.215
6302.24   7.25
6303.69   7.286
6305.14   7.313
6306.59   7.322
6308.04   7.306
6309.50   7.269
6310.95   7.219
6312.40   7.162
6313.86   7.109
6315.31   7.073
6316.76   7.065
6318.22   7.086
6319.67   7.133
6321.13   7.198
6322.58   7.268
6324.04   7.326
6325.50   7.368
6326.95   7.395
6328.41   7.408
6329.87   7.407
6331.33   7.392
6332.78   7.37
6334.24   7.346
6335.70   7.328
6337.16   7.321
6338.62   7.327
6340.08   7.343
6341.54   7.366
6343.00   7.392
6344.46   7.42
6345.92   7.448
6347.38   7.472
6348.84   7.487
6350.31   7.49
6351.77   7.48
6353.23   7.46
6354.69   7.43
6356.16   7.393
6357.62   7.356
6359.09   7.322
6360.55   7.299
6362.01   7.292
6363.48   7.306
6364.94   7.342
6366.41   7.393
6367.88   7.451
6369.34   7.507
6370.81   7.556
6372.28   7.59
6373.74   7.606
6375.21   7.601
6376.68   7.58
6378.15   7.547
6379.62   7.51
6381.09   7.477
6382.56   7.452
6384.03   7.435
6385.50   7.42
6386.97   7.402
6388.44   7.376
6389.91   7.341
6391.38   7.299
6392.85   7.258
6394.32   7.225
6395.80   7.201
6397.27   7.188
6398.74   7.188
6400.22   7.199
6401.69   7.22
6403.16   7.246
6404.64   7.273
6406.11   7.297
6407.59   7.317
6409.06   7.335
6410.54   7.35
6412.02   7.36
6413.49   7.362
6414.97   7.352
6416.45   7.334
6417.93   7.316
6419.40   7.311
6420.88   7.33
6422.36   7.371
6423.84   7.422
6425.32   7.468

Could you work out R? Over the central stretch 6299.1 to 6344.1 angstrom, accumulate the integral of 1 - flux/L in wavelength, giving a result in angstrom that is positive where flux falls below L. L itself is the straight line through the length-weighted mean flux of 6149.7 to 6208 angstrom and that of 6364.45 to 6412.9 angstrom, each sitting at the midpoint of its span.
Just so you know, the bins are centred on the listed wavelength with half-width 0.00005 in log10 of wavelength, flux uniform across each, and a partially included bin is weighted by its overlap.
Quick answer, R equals 0.6 angstrom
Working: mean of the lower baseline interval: 7.35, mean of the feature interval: 7.28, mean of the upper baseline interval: 7.38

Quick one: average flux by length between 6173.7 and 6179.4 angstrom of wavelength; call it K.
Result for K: 7.45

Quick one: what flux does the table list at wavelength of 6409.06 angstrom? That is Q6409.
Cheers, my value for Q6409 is 7.335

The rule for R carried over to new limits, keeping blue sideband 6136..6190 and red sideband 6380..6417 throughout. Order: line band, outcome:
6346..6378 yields -0.59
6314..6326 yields 0.21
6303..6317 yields 0.18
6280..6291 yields -0.23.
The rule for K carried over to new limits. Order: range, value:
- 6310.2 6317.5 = 7.13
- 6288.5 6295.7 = 7.34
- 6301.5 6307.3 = 7.29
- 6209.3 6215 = 7.52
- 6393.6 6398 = 7.2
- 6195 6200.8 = 7.66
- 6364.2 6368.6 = 7.39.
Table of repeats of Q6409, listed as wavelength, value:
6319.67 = 7.133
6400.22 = 7.199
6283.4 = 7.481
